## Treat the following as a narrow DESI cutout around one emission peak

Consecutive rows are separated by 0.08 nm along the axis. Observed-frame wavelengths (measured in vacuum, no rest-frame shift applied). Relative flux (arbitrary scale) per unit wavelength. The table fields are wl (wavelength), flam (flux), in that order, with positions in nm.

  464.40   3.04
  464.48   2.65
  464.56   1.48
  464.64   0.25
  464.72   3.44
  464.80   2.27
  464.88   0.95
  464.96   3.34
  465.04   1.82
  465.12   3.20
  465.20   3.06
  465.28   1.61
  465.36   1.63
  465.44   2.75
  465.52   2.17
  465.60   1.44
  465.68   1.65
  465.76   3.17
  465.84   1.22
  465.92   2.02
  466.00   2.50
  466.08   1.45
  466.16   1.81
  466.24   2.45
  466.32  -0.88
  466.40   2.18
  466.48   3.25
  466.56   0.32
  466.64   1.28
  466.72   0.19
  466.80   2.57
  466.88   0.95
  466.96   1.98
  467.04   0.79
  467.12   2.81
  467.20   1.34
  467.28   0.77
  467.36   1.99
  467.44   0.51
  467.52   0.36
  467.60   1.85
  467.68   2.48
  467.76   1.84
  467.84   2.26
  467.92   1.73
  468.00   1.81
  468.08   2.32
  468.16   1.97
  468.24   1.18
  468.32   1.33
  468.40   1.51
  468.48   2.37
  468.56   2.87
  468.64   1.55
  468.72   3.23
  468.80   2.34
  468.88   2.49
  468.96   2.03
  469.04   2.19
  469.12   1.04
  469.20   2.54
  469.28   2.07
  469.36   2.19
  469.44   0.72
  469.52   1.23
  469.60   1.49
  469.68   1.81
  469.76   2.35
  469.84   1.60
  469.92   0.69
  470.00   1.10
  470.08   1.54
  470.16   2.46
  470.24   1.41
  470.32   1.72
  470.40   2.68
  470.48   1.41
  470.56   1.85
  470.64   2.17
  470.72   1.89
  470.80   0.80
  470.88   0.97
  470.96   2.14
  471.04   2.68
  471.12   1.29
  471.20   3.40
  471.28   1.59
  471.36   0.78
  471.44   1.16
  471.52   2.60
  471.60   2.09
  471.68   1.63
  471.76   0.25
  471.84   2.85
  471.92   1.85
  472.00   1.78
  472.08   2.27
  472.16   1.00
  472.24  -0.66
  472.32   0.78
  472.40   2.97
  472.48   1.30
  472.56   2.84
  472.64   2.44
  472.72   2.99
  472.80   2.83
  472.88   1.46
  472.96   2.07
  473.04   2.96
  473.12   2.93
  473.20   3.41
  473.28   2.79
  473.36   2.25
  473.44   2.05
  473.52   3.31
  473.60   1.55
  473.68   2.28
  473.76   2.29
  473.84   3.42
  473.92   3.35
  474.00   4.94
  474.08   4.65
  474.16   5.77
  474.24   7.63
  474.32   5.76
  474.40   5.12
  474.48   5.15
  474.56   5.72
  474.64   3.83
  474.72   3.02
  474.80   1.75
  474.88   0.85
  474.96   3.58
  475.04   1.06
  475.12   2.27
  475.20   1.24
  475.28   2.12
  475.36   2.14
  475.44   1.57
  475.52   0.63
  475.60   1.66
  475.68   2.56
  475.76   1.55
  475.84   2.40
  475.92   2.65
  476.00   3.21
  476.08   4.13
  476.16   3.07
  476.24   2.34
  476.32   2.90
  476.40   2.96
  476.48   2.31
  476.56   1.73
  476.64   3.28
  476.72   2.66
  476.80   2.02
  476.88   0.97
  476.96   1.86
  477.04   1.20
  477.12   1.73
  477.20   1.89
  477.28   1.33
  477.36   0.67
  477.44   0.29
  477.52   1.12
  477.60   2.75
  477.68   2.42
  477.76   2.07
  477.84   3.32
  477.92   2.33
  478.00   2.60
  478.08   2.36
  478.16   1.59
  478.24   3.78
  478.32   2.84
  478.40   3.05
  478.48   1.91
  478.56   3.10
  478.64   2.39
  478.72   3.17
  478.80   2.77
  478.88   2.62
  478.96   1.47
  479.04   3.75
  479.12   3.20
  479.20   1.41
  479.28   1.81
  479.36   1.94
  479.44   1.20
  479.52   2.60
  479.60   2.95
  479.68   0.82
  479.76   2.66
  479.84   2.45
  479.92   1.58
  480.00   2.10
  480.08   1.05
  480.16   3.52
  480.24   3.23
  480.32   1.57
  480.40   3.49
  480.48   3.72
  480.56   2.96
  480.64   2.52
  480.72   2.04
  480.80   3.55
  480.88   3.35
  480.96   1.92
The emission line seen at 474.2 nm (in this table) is [O II] 3727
